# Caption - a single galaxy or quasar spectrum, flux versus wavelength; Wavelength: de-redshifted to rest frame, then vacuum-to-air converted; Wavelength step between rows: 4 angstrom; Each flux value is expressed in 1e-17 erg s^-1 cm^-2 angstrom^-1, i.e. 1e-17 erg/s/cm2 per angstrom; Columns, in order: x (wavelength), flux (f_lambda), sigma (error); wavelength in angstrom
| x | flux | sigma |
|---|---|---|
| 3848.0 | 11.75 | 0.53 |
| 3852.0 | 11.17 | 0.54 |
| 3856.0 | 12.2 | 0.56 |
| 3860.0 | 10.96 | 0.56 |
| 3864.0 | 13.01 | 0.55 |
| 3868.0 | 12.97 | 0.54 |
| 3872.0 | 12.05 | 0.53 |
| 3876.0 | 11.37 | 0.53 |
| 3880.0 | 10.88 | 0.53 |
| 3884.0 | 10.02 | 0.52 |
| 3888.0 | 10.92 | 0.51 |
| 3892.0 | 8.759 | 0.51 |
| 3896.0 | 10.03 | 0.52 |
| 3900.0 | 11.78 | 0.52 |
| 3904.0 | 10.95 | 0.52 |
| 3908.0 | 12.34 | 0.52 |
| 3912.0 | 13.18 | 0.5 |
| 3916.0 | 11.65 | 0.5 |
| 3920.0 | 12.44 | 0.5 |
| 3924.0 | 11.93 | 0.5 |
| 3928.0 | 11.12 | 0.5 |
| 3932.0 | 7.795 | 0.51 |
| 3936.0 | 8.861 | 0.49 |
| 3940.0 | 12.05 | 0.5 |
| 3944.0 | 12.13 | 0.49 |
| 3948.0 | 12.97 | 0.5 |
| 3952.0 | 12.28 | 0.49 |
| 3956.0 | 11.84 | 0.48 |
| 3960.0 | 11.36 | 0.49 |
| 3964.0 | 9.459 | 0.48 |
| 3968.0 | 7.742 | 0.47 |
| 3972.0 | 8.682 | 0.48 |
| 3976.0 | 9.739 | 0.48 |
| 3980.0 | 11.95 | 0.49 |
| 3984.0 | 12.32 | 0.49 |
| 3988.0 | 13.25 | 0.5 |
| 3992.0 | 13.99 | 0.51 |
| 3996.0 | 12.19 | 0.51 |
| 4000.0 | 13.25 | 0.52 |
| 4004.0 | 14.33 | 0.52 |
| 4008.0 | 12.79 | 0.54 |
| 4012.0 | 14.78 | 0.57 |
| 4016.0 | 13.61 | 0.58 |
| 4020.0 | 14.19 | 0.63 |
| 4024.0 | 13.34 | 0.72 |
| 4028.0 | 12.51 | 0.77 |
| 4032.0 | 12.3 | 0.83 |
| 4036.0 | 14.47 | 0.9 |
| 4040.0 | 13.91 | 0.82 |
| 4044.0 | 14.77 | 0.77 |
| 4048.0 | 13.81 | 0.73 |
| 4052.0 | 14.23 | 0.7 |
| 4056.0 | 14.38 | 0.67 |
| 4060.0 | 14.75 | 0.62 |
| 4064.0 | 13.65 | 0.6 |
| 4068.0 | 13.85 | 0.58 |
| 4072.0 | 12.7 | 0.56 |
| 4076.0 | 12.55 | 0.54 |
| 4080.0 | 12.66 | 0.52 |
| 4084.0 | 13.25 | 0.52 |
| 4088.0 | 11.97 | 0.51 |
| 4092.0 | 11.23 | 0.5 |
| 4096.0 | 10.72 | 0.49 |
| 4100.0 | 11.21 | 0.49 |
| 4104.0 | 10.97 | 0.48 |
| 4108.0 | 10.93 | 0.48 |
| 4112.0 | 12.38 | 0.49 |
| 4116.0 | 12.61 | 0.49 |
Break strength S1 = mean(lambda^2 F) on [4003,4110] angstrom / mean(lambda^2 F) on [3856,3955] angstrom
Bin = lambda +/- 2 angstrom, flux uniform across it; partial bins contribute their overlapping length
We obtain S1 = 1.24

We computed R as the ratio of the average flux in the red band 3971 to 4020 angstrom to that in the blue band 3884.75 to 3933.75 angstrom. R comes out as 1.1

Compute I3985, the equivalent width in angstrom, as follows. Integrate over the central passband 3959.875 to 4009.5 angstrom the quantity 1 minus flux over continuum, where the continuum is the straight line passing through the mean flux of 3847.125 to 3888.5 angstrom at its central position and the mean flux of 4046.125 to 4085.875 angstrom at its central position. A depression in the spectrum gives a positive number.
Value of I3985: 4.5 angstrom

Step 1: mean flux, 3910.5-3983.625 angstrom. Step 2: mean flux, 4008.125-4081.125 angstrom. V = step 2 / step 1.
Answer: 1.2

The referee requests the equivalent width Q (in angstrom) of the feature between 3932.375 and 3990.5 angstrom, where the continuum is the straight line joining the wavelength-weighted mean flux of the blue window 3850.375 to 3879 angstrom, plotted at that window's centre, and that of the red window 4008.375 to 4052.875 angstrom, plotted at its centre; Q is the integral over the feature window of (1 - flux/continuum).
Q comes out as 9.0 angstrom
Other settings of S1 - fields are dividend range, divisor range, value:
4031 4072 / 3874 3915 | 1.37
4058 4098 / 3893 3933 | 1.22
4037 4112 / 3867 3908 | 1.29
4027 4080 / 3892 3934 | 1.31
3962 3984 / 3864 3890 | 0.89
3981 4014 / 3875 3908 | 1.32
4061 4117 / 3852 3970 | 1.19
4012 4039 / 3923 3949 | 1.30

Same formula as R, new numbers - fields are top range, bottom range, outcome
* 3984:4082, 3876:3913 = 1.24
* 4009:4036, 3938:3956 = 1.10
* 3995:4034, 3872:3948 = 1.20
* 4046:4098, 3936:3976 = 1.21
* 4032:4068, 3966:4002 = 1.23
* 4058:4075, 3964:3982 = 1.44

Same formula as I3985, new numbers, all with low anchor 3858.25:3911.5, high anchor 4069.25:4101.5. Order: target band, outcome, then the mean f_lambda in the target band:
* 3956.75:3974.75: 3.3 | 9.5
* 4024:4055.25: -4.7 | 13.7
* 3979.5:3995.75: -1.6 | 12.9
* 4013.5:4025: -1.9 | 13.8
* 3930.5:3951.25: 1.1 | 10.9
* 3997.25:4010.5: -1.9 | 13.4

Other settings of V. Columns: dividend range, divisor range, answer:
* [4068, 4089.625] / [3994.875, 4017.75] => 0.94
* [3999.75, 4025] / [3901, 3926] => 1.14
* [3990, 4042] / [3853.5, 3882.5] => 1.14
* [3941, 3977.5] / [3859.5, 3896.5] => 0.96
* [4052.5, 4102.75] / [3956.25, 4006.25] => 1.11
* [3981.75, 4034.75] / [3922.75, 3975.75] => 1.26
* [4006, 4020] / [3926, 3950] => 1.27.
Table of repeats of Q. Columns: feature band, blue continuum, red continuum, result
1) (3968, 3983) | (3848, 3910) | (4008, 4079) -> 3.3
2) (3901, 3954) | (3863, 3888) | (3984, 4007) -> 3.5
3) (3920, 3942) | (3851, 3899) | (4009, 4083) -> 2.7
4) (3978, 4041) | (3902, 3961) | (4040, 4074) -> -1.2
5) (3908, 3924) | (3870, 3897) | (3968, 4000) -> -2.1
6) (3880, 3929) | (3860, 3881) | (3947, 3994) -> 2.1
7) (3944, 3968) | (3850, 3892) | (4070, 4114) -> 0.6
